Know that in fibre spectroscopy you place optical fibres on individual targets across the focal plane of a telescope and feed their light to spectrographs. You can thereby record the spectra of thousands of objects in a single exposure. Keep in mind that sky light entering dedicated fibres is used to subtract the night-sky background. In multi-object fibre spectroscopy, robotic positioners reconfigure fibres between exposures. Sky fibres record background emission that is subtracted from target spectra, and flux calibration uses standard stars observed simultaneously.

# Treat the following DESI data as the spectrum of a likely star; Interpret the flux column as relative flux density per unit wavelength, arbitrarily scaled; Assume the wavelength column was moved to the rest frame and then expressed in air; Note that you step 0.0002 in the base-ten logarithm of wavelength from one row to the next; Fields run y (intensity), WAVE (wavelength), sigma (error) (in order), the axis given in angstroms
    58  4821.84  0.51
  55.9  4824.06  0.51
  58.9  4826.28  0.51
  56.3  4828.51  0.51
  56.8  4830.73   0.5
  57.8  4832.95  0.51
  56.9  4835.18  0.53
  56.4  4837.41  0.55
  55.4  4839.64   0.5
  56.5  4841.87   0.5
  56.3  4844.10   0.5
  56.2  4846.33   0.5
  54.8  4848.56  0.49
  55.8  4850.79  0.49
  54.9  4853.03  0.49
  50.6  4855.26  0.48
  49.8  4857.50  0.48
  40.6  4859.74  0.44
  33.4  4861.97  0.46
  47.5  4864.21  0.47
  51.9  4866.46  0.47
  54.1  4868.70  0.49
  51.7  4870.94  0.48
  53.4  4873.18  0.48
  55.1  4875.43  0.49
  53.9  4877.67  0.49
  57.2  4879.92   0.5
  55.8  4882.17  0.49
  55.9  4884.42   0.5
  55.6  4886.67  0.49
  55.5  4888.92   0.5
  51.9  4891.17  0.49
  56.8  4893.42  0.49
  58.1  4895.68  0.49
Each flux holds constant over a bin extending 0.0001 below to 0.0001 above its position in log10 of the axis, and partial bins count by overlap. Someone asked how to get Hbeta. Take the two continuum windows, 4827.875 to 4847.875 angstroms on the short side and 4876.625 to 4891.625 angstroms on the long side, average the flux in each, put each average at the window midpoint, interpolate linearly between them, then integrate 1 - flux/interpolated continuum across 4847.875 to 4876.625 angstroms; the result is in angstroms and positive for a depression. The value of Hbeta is 2.9 angstroms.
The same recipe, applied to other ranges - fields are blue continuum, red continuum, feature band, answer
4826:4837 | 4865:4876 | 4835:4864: 1.8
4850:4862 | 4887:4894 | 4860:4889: 0.0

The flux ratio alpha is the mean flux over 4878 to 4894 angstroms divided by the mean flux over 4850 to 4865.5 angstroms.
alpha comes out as 1.2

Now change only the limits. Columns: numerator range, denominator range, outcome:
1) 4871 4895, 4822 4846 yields 0.97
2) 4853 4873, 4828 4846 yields 0.85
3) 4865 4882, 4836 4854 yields 0.97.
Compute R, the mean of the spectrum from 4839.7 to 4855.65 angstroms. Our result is 55.3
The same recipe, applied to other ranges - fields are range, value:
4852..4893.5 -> 51.8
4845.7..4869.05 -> 49.7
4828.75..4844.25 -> 56.6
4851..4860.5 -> 49.9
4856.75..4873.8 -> 47.6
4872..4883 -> 55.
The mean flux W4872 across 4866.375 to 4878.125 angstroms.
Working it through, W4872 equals 53.5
